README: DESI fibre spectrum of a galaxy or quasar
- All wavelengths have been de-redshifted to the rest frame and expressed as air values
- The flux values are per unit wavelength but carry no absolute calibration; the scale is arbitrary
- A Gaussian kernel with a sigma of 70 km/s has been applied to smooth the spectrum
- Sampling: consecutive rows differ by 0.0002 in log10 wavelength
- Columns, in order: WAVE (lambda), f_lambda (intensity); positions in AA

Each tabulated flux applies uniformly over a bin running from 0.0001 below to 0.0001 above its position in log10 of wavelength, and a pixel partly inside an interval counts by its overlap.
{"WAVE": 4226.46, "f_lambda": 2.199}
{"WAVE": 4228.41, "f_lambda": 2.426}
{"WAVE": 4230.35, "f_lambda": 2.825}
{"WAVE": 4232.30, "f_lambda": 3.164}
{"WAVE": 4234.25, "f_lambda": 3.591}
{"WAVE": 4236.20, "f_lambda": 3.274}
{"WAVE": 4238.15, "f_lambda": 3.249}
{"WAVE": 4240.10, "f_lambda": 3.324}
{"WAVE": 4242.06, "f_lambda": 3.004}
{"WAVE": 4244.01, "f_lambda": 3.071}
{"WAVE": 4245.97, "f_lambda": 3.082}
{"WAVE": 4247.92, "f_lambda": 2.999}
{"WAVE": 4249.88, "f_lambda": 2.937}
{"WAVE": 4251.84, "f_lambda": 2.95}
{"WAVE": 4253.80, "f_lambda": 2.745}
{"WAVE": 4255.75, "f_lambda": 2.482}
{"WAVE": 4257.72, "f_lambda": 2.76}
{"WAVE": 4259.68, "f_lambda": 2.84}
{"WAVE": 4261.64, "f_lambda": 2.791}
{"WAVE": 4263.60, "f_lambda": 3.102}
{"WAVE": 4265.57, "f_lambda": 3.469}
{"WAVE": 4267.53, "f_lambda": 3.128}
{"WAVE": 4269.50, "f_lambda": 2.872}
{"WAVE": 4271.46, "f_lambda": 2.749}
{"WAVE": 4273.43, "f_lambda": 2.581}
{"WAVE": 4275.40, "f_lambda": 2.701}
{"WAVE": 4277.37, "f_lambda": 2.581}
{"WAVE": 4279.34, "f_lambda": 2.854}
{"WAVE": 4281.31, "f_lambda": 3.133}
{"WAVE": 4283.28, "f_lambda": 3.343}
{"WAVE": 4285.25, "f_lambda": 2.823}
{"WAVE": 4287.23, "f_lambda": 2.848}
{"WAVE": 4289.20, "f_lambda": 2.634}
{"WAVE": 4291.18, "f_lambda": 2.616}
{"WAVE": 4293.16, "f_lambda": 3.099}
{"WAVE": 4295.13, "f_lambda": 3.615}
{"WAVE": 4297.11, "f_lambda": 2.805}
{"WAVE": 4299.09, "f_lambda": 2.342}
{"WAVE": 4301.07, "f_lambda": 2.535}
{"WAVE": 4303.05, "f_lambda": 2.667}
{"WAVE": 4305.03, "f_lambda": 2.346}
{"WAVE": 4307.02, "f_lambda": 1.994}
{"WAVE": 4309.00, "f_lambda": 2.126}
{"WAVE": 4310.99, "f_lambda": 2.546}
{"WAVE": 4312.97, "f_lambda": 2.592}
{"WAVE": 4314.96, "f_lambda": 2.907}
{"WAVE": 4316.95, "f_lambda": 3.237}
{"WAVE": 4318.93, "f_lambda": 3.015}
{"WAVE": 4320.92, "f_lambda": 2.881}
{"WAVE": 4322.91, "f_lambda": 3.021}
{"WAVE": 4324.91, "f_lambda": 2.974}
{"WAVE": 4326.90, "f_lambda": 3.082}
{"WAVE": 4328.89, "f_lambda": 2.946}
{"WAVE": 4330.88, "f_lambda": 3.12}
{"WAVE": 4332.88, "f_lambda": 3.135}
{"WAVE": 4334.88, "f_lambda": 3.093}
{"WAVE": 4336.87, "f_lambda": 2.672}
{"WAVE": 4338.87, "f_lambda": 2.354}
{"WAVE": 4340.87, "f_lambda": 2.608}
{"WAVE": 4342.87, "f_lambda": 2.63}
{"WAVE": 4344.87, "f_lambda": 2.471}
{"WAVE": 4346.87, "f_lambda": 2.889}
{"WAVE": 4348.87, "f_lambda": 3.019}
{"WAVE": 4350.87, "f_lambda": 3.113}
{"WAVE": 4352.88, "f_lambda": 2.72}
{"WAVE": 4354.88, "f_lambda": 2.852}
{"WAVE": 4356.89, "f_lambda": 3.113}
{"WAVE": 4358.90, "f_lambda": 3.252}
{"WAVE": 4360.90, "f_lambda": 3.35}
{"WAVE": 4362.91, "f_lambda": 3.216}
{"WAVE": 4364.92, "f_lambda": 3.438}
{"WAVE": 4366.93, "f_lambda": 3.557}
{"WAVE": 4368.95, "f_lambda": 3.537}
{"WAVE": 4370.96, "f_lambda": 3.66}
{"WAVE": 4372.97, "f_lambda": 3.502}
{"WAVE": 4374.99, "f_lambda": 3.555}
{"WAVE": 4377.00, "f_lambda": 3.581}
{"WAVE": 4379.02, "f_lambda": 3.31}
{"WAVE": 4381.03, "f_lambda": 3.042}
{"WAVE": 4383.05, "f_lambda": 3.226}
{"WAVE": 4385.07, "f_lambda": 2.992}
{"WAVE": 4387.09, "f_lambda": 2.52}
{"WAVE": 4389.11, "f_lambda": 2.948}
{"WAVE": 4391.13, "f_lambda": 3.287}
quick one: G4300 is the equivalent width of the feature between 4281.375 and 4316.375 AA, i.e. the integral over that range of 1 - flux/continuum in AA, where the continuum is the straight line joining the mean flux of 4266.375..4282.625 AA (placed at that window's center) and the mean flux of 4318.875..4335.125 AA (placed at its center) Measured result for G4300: 2.5 AA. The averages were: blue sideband 2.84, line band 2.71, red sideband 3.03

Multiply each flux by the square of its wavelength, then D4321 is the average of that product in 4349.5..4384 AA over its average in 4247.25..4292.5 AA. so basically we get 1.2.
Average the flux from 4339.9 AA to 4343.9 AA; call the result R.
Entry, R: 2.62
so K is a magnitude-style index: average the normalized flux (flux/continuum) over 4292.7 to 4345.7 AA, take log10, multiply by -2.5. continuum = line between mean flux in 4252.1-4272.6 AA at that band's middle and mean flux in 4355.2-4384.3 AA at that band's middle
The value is 0.14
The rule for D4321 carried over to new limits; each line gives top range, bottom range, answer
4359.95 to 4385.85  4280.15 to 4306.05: 1.24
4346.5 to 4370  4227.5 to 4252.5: 1.09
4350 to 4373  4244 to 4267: 1.17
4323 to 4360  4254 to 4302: 1.04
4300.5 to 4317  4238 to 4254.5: 0.85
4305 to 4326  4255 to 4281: 0.97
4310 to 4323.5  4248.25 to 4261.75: 1.06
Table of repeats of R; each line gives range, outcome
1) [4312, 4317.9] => 2.91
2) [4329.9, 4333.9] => 3.12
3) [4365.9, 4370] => 3.54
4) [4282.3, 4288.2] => 3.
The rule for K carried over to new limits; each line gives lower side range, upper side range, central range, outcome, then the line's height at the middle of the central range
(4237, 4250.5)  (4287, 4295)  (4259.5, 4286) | 0.01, 2.97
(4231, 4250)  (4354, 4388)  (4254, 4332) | 0.14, 3.22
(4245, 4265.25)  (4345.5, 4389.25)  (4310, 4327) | 0.06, 3.06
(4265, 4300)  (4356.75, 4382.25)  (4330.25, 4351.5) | 0.15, 3.23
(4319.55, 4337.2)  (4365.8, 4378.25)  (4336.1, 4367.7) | 0.12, 3.3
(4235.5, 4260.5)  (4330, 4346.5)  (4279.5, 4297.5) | -0.04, 2.88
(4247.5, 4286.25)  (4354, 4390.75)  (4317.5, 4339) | 0.05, 3.11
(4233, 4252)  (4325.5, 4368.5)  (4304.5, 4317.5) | 0.21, 3.05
